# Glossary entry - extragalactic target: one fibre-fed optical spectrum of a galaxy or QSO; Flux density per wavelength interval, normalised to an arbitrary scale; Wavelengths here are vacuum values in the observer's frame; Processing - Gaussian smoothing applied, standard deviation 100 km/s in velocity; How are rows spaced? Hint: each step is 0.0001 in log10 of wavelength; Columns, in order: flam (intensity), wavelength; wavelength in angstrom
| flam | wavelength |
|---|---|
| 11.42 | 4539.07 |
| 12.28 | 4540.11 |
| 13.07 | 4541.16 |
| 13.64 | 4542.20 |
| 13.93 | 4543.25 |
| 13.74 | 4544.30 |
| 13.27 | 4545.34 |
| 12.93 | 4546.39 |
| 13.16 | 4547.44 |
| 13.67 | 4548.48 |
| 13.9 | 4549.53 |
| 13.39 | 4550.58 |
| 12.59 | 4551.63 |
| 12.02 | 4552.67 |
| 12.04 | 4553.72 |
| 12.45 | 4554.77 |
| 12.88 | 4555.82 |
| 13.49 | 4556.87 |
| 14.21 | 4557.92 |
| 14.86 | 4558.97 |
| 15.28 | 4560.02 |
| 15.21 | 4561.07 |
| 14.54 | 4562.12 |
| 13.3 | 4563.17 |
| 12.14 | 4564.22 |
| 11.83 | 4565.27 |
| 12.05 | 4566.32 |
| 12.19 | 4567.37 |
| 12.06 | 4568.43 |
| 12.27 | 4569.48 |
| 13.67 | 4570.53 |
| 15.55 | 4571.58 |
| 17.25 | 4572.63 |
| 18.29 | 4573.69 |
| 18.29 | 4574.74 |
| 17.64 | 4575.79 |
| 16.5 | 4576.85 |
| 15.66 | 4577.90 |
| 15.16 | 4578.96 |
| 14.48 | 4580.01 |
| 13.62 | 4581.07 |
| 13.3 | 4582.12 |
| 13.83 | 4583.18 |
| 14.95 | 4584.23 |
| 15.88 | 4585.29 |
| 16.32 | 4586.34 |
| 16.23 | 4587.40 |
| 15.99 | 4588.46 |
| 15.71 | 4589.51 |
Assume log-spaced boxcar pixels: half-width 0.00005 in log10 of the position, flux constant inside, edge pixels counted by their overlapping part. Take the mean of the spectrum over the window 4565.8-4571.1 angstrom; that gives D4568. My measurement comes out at 12.5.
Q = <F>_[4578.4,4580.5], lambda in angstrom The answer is 14.8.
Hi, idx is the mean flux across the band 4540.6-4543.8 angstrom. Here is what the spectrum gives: 13.5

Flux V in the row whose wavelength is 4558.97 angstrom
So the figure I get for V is 14.86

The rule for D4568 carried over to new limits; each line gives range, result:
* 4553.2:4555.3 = 12.2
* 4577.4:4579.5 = 15.4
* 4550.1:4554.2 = 12.5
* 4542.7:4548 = 13.4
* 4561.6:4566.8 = 12.8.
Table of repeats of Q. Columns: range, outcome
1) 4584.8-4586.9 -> 16.1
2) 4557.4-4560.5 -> 14.8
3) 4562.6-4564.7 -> 12.8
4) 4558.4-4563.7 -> 14.6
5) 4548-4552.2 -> 13.4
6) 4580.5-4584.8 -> 13.9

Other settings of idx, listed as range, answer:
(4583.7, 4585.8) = 15.4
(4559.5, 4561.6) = 15.2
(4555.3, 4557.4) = 13.2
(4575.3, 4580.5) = 15.9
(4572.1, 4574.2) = 17.7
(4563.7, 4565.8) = 12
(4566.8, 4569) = 12.1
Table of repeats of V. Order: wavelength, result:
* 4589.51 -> 15.71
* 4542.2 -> 13.64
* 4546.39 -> 12.93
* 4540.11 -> 12.28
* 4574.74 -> 18.29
